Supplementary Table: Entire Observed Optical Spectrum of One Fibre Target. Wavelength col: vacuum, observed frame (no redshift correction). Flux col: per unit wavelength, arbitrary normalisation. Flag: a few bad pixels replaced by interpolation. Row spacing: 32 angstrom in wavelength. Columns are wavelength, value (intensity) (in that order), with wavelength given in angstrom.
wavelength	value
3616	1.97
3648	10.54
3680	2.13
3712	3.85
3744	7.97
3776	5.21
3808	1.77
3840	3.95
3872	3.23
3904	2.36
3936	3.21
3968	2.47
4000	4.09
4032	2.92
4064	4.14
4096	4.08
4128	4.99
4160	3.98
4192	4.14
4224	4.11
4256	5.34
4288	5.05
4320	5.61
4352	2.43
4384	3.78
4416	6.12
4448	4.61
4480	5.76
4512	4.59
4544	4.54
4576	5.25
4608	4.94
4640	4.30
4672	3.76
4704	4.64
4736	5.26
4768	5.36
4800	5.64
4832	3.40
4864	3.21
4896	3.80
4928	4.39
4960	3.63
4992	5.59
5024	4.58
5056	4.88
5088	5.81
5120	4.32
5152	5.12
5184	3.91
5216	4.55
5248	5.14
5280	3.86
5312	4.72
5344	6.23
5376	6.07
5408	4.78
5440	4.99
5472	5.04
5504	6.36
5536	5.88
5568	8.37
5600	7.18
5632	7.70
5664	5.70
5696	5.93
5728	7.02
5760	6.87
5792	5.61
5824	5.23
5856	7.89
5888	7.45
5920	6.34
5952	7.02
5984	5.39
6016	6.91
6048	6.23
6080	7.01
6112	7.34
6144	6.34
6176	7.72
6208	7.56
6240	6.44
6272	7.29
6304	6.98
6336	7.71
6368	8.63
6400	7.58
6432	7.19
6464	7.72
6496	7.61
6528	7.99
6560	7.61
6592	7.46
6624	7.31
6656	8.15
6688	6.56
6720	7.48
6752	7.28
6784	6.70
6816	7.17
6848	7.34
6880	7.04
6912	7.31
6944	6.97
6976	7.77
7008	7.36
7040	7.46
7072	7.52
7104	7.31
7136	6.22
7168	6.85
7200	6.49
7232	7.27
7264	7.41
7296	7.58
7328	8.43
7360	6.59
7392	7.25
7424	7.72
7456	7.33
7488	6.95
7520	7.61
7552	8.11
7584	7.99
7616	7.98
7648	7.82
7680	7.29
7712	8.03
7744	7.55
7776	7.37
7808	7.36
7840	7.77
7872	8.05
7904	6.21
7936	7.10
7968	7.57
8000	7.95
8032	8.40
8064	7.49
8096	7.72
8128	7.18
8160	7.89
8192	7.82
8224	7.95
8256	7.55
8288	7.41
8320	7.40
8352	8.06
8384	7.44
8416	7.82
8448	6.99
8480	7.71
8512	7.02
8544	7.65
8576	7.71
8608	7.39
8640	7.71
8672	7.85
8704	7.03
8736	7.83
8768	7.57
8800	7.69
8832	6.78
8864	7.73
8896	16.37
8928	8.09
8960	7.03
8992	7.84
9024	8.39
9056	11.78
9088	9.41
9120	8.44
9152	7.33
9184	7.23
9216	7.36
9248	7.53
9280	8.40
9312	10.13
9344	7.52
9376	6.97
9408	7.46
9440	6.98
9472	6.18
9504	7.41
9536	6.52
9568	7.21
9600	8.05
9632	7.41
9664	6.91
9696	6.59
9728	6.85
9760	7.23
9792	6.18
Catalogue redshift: 0.379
